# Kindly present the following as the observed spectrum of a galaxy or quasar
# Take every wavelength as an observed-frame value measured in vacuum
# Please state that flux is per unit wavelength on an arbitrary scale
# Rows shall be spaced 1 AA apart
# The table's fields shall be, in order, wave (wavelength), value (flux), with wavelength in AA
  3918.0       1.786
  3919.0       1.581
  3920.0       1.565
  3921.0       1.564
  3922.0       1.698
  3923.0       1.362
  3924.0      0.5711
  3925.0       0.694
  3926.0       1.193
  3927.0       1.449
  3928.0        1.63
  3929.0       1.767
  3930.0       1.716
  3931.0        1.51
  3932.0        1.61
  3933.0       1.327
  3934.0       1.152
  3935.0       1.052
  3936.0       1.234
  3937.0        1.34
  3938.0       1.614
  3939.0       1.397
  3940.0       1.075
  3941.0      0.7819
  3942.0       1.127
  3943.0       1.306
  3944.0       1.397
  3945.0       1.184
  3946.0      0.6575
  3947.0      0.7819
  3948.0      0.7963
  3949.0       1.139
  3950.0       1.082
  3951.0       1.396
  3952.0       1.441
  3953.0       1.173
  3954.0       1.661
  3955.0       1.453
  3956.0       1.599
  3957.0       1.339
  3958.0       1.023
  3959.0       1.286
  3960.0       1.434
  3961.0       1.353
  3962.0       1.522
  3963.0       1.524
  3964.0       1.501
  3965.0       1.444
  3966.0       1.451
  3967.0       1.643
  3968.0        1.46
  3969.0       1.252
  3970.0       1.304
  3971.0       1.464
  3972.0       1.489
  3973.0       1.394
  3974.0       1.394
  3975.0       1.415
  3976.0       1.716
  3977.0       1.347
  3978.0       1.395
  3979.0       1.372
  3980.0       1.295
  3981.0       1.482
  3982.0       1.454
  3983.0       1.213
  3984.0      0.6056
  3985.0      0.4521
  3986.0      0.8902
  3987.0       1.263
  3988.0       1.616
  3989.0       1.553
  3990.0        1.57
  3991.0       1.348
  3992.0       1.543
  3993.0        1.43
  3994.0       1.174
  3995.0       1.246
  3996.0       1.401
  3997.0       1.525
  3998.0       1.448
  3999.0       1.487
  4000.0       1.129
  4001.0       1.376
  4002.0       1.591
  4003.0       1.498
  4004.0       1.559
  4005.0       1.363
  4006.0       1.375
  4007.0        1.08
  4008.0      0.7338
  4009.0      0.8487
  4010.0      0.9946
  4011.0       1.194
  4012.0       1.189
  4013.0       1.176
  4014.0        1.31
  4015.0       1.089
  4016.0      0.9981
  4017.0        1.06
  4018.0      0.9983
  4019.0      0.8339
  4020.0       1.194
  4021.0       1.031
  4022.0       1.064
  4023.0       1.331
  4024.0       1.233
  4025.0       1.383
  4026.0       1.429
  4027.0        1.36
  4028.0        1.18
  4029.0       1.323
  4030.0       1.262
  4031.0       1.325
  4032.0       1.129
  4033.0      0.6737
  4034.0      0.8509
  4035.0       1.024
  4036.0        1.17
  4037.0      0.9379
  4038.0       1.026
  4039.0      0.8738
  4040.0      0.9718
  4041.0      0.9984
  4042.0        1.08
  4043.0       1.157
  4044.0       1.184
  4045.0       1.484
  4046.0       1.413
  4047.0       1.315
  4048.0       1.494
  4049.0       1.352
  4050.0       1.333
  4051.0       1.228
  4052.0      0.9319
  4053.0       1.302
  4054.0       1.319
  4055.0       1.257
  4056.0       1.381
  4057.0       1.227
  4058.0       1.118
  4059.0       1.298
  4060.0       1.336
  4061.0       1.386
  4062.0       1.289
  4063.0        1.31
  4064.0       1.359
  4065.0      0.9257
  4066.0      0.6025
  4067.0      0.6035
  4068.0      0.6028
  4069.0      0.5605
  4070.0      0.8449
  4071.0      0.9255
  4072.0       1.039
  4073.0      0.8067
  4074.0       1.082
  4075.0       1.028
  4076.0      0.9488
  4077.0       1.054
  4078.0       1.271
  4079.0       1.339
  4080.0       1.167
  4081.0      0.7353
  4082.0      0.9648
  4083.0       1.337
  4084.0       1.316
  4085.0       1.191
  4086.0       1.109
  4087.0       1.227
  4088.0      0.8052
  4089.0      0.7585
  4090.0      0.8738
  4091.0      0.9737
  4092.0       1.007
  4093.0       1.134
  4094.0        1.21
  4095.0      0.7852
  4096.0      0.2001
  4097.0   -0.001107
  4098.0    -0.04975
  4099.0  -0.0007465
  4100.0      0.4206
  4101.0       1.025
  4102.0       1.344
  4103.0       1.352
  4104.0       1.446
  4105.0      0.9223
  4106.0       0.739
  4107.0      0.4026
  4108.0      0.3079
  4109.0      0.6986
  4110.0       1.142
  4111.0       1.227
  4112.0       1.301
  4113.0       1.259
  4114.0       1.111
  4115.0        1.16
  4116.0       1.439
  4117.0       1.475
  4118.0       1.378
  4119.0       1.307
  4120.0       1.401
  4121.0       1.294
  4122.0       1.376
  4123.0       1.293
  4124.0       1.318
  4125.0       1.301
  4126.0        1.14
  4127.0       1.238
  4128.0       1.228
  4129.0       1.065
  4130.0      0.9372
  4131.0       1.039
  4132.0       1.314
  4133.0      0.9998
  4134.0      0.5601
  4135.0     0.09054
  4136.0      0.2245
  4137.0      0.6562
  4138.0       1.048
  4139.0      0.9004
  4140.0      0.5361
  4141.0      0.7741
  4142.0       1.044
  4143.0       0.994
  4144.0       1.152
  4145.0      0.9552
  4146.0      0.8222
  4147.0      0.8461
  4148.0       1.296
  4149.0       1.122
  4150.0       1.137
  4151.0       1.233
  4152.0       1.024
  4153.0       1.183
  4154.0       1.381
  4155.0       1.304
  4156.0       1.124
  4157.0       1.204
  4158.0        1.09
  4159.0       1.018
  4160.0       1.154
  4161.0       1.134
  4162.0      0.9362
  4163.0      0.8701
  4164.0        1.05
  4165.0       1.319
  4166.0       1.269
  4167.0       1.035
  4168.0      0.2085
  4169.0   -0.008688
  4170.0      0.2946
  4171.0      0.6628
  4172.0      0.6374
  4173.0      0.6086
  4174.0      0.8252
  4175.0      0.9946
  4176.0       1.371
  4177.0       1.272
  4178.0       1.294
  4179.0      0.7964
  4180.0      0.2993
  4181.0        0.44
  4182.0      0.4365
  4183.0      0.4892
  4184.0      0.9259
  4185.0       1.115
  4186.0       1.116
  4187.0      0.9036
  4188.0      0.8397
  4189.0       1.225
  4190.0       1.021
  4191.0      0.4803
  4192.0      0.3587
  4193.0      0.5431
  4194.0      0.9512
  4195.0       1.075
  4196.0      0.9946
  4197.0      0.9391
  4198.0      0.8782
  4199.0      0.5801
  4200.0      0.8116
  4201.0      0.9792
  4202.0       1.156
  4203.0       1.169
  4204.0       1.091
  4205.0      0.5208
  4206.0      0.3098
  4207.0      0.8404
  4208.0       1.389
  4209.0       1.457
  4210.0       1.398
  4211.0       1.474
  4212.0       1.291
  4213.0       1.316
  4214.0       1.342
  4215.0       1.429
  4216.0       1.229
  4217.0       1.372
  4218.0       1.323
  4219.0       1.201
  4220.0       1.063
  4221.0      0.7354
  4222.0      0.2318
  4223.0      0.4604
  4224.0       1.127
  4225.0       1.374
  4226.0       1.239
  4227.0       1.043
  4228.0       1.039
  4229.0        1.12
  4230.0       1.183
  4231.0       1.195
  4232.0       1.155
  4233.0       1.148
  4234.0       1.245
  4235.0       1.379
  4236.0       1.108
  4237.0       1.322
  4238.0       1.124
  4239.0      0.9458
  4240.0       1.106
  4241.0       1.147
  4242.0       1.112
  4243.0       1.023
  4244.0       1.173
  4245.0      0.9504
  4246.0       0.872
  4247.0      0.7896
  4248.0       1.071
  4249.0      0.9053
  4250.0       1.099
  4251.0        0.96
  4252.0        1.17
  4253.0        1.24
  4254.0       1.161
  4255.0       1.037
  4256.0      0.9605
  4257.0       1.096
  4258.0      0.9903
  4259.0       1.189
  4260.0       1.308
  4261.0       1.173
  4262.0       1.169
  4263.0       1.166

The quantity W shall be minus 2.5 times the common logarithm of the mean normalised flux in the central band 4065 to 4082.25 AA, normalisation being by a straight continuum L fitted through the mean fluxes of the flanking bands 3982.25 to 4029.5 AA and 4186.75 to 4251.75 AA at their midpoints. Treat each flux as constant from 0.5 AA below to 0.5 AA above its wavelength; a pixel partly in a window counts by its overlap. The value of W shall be 0.26 mag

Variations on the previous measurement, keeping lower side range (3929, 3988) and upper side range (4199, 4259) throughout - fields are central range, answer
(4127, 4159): 0.17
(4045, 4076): 0.09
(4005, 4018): 0.15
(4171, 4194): 0.34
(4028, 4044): 0.17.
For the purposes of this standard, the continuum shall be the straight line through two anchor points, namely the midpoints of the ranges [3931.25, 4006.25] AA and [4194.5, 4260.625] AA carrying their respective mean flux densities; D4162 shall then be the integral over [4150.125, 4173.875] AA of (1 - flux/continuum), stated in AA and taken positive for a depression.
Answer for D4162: 4.1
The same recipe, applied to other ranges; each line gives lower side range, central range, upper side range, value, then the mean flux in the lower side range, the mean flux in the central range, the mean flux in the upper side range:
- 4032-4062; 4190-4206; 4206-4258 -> 4.3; 1.18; 0.825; 1.11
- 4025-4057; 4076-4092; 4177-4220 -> 0.9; 1.19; 1.07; 0.976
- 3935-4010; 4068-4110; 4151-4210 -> 7.7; 1.3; 0.885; 0.91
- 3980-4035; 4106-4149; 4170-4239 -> 2.2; 1.22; 1.02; 0.987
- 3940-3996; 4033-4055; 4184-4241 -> 1.2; 1.3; 1.16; 1.04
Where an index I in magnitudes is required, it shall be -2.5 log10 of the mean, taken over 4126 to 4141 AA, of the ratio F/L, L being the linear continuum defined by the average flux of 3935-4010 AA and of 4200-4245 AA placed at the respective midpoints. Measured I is 0.35 mag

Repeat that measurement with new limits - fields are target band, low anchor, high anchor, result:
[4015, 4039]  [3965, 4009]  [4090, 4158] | 0.11 mag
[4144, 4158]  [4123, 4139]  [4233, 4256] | -0.15 mag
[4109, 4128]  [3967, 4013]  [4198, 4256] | -0.07 mag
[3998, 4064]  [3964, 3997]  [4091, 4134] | 0.02 mag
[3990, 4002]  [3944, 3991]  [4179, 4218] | -0.10 mag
